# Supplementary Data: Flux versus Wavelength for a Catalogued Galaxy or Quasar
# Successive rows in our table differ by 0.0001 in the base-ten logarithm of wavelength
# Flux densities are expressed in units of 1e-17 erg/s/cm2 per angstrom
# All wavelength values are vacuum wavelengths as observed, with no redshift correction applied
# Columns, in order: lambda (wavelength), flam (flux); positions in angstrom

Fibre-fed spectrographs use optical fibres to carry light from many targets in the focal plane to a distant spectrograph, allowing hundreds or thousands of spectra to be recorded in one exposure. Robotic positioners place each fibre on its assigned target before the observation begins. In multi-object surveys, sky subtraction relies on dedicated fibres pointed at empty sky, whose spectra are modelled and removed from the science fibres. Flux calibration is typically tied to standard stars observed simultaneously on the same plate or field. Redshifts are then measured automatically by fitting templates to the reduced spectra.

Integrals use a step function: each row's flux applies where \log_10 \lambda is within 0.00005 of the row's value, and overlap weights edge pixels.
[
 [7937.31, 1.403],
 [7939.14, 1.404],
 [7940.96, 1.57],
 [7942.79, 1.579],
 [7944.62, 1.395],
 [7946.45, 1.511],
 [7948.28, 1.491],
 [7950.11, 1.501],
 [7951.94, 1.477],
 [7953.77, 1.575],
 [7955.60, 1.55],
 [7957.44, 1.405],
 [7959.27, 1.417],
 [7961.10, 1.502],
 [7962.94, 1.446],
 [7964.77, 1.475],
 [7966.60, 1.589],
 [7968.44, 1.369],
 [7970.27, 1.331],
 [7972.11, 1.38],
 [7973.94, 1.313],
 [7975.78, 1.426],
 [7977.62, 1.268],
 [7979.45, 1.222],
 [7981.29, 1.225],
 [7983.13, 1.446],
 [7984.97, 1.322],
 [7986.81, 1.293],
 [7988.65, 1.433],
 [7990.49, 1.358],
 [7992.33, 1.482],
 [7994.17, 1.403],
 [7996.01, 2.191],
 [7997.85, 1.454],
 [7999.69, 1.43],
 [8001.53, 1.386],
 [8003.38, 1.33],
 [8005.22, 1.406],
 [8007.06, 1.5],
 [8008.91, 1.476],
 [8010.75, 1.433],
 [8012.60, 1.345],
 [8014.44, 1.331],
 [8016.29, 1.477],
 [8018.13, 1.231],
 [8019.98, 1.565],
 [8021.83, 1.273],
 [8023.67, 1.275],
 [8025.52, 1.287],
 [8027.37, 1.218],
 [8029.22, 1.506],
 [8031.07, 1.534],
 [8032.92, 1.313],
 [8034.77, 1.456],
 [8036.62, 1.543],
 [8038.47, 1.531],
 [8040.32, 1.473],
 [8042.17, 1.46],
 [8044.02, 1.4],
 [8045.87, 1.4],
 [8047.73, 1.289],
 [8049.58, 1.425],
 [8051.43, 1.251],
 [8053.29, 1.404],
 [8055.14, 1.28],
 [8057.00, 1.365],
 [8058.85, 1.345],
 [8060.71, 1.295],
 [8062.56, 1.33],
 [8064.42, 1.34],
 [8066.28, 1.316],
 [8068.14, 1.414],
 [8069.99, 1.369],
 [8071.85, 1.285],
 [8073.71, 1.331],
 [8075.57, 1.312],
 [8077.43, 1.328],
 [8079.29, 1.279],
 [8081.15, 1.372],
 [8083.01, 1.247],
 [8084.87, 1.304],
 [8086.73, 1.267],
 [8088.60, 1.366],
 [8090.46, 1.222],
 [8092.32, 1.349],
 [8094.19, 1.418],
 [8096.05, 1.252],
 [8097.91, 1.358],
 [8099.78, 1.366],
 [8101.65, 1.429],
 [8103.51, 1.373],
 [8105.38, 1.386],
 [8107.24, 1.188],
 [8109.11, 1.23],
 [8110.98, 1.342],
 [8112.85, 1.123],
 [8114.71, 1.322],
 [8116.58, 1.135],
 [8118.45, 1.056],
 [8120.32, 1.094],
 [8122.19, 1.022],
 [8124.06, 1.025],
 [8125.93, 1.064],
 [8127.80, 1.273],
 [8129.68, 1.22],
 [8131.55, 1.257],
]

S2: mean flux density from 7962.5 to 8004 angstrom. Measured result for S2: 1.42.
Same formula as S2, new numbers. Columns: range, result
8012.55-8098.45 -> 1.36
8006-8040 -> 1.41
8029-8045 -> 1.47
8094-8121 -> 1.27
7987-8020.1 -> 1.45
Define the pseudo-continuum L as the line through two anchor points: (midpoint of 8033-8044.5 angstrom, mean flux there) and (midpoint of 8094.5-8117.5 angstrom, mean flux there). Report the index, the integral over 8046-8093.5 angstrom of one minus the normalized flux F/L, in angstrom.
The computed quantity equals 2.2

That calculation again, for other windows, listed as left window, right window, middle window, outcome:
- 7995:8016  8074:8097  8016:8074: 0.91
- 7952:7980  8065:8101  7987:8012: -1.46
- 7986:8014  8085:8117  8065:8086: 0.32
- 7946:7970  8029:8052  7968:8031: 2.57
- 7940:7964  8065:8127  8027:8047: -1.20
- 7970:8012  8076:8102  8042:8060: 0.02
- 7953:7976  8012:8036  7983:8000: -0.89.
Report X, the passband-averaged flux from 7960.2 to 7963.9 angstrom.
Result 1.47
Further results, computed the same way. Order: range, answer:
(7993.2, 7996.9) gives 1.79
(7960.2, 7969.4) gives 1.48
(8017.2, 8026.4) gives 1.33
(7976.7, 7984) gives 1.29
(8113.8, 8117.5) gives 1.23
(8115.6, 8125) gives 1.07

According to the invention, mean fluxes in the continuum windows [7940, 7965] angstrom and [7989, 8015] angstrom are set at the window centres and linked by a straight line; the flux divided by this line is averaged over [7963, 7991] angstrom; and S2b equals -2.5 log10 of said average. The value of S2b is 0.09 mag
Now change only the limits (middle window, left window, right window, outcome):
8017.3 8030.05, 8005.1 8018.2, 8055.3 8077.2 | 0.05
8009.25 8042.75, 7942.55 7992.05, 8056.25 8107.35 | -0.02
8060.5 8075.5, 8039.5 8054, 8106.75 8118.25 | 0.00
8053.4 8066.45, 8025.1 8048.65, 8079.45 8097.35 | 0.03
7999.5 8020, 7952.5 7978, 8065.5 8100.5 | -0.01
